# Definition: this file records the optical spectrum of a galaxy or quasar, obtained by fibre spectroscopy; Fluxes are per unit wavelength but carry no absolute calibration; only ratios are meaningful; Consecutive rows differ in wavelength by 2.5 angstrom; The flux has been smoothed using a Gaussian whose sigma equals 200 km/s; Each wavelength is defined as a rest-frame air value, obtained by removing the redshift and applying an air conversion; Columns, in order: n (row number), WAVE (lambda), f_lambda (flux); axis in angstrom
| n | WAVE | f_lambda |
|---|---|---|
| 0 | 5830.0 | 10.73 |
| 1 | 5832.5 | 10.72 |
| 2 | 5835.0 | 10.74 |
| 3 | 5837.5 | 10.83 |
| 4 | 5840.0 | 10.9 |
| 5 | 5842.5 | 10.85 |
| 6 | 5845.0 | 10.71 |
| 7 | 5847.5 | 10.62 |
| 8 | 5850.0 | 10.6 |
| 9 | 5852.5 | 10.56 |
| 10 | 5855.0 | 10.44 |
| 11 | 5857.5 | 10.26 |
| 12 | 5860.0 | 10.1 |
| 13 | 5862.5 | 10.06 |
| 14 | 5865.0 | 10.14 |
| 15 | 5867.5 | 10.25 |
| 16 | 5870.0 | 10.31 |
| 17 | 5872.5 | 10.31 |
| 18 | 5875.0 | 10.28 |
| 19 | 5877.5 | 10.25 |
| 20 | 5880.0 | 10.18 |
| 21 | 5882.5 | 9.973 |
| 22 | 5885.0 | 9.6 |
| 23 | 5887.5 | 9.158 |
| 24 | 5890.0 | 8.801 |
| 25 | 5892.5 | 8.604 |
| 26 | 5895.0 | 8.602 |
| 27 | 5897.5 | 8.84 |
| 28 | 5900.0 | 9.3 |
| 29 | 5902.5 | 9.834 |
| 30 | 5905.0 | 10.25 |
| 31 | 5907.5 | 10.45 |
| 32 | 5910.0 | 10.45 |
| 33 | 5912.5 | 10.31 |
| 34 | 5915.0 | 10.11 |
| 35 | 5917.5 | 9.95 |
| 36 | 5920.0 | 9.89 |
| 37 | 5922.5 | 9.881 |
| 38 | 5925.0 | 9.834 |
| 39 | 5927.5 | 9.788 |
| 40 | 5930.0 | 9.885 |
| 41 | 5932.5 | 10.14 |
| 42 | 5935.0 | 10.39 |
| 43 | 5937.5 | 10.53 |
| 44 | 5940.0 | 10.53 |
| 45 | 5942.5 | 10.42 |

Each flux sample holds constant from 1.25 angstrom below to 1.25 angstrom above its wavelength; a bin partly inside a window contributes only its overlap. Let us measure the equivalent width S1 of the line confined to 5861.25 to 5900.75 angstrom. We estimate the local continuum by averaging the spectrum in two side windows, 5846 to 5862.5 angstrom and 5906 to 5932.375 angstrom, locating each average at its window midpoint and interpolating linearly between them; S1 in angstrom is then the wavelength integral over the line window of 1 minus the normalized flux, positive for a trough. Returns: 2.3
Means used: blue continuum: 10.4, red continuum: 10.1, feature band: 9.67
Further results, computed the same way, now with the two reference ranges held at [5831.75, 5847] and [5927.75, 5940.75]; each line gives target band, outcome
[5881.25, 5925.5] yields 3.2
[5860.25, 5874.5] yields 0.6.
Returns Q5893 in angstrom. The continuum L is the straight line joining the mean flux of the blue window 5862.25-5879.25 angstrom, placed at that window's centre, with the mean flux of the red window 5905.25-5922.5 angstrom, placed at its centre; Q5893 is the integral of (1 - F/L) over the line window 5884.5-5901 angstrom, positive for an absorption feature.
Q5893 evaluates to 2.02 angstrom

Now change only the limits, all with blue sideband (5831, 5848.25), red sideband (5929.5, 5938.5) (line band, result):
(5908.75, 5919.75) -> 0.20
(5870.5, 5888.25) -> 0.93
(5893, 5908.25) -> 1.41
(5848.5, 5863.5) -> 0.47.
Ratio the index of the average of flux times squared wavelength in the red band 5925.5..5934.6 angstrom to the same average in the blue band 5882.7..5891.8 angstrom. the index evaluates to 1.09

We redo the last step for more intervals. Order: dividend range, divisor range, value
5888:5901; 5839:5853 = 0.84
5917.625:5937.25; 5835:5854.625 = 0.96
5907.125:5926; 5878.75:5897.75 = 1.10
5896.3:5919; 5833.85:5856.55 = 0.95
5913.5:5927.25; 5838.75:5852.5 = 0.95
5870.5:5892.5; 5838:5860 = 0.93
